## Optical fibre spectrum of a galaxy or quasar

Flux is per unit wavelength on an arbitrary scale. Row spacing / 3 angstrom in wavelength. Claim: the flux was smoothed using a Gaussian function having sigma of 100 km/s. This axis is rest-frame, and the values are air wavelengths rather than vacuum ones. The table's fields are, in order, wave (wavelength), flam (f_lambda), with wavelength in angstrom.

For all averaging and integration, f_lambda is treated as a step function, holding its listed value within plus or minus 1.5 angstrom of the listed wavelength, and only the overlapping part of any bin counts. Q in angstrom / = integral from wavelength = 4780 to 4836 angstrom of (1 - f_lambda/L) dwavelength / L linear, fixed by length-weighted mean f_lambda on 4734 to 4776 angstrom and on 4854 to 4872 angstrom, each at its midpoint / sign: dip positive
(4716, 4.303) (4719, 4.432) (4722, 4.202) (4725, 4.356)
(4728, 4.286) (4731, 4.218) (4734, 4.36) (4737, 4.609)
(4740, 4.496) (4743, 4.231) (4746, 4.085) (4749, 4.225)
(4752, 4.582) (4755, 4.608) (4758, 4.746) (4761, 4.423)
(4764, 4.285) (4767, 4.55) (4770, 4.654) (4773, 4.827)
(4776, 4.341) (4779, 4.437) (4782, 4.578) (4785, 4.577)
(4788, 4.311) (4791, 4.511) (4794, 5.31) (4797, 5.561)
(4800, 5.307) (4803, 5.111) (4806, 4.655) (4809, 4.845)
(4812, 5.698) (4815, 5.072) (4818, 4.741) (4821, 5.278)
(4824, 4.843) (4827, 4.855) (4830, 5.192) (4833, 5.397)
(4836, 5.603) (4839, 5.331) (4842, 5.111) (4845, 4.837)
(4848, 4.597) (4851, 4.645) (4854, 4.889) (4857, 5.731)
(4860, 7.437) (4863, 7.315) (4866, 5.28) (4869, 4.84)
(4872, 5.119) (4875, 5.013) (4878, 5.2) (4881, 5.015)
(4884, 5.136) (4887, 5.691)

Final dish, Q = 2.0 angstrom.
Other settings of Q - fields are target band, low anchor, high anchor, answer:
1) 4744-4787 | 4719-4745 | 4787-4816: 1.8 angstrom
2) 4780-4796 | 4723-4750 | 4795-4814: 1.0 angstrom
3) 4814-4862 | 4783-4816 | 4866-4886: -2.0 angstrom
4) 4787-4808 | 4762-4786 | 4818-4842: -0.8 angstrom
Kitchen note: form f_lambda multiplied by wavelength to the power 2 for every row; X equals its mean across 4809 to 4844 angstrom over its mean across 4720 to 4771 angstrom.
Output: 1.2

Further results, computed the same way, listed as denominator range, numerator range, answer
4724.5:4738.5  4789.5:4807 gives 1.20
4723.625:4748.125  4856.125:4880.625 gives 1.39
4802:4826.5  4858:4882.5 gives 1.15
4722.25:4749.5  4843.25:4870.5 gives 1.34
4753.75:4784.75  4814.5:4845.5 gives 1.16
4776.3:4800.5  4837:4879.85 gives 1.16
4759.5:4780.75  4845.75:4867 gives 1.31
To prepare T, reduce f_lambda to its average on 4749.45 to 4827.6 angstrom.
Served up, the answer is 4.79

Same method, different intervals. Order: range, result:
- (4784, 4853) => 5.02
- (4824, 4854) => 5.04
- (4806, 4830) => 5.03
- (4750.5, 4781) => 4.55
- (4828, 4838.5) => 5.37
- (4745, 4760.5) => 4.46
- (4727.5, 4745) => 4.36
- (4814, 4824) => 5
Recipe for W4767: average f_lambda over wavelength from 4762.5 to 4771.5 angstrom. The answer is 4.5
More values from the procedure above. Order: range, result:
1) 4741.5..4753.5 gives 4.28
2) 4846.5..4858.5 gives 4.97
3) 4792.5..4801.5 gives 5.39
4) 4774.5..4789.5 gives 4.45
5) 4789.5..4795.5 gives 4.91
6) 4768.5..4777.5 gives 4.61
